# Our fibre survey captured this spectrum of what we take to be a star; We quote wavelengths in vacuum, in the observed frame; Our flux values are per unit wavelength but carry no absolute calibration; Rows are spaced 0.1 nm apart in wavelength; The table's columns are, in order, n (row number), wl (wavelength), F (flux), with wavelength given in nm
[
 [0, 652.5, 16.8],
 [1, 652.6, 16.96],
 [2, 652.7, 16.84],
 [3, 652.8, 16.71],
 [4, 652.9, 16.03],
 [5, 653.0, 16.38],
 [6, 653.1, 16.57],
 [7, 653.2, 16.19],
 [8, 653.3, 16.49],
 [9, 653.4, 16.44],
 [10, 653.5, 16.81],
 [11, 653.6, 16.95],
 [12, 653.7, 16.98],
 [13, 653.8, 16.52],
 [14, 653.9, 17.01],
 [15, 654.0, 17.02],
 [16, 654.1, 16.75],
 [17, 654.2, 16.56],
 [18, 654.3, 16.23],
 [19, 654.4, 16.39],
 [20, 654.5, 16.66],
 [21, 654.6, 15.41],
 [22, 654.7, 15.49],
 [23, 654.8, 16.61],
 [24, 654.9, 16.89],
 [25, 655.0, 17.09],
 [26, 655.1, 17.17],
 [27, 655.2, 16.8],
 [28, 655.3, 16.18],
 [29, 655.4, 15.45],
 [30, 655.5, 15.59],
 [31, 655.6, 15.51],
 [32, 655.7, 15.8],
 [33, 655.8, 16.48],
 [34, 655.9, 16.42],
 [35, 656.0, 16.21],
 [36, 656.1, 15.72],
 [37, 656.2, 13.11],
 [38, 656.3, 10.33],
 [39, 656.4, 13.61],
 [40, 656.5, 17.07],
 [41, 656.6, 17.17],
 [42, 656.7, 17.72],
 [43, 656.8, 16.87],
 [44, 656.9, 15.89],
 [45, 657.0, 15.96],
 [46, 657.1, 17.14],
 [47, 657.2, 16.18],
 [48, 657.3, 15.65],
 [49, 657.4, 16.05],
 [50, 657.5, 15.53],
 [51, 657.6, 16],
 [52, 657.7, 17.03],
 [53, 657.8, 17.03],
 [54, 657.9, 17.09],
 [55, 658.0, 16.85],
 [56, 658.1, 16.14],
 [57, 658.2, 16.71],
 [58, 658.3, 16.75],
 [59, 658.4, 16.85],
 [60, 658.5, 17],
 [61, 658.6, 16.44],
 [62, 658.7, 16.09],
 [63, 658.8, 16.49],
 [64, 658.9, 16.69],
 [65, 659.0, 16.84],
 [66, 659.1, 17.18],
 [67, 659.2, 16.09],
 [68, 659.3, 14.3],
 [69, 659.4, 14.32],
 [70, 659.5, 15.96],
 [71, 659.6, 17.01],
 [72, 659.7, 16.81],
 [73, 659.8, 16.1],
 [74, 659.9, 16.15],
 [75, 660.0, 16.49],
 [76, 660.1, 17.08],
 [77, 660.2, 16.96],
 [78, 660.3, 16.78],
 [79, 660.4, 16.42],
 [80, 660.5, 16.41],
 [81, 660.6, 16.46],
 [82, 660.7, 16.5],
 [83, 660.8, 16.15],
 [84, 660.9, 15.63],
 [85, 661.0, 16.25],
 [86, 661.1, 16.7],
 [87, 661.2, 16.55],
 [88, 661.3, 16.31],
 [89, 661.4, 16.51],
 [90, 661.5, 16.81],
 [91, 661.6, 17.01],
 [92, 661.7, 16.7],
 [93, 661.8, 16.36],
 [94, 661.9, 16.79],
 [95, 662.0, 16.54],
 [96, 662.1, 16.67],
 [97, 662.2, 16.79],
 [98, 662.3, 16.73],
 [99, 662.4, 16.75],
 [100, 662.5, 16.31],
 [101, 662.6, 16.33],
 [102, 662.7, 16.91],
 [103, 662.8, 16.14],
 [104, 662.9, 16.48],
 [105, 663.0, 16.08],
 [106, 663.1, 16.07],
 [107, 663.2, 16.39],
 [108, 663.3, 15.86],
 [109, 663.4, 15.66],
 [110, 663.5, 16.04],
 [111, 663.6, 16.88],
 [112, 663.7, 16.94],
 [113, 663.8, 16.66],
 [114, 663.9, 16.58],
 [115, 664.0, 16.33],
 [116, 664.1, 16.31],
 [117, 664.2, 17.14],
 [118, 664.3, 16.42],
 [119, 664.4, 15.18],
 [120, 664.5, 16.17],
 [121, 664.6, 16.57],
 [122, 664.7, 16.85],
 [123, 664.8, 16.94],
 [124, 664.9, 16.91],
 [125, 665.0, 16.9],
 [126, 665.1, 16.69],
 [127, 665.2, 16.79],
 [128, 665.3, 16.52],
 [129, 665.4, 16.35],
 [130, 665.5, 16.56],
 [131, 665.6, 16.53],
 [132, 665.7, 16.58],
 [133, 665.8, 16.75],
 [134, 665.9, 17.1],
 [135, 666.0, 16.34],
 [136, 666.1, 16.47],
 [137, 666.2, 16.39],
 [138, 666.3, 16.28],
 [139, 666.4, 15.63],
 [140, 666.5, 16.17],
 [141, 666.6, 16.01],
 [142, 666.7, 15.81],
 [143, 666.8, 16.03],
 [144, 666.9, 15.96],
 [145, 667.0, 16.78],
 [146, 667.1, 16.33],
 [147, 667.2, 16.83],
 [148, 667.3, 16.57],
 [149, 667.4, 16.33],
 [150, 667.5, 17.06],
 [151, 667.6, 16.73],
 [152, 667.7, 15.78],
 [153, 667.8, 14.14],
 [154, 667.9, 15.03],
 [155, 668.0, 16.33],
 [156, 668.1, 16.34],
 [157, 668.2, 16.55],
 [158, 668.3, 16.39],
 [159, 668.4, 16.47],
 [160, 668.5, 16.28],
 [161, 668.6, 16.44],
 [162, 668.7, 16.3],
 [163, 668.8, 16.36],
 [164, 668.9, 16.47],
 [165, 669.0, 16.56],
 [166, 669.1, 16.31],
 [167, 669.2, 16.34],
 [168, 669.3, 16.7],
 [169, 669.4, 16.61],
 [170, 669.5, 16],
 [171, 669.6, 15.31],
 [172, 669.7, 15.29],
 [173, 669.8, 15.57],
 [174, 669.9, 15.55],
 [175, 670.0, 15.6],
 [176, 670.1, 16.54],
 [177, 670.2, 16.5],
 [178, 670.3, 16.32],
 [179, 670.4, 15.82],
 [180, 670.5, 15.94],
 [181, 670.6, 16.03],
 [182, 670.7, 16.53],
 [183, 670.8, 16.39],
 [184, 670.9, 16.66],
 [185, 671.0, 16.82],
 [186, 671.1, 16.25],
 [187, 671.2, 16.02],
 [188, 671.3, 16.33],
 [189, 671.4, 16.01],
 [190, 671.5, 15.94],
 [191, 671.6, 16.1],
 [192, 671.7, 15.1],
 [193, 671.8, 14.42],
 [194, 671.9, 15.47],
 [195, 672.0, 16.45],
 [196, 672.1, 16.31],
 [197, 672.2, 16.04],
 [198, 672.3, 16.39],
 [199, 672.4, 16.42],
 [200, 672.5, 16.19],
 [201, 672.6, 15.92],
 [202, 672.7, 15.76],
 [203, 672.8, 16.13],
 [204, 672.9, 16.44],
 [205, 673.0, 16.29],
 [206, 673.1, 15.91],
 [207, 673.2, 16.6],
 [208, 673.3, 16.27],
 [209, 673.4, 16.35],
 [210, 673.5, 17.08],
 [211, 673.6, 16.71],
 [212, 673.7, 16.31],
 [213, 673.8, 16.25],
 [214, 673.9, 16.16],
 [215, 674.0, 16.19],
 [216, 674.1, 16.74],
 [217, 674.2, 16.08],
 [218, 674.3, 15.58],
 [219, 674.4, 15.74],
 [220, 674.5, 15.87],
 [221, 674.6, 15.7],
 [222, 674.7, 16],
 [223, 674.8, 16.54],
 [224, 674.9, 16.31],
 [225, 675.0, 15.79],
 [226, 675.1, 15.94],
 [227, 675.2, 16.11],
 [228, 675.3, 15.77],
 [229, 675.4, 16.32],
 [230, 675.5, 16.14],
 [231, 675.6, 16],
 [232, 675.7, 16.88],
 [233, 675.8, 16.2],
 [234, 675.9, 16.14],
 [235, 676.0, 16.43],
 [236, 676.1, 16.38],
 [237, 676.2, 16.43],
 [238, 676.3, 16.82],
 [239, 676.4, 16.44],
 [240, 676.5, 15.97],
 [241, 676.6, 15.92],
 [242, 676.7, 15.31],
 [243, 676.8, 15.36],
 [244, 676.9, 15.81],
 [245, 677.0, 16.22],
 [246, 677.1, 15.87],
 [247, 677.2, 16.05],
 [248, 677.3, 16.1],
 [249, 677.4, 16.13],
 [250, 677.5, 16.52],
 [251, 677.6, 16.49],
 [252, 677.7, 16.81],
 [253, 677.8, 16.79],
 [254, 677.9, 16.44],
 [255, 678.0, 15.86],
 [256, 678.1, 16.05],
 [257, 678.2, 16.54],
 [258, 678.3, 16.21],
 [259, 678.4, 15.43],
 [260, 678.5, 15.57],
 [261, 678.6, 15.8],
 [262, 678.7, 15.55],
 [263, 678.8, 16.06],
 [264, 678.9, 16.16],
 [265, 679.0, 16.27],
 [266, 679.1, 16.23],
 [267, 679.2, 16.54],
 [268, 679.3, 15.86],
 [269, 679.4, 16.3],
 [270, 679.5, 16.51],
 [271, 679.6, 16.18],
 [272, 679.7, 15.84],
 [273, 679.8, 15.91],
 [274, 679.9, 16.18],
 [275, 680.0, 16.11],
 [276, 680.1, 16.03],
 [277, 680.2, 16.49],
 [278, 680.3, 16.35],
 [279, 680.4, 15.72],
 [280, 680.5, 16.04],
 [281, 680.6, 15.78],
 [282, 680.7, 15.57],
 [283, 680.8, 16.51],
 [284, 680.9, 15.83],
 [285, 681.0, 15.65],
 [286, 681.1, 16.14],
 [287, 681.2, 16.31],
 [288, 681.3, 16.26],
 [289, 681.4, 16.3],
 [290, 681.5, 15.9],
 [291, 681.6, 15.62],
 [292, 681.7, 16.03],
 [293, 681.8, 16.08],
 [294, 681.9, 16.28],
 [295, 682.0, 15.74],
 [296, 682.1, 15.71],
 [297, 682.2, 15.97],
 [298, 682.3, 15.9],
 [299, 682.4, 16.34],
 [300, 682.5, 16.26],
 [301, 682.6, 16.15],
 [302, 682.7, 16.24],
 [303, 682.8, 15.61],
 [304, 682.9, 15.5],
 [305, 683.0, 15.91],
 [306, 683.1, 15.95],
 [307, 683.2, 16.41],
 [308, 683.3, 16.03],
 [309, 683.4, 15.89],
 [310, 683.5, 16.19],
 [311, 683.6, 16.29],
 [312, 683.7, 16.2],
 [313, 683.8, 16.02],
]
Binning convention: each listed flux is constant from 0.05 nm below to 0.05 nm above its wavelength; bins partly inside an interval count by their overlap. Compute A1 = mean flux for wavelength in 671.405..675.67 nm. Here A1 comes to 16.1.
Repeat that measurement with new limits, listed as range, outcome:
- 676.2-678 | 16.2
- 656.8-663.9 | 16.4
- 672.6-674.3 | 16.3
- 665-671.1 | 16.3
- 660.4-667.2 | 16.4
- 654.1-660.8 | 16.2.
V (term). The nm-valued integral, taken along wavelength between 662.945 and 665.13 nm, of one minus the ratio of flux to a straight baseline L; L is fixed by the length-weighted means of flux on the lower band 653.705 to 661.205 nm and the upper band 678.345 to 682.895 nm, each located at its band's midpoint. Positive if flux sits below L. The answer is -0.03 nm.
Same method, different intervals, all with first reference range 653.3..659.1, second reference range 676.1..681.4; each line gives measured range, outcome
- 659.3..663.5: -0.037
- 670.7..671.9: 0.012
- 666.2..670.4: 0.007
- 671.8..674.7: -0.001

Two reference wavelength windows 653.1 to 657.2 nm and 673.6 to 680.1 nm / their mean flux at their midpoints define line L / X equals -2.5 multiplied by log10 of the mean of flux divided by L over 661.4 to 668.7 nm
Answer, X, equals -0.02 mag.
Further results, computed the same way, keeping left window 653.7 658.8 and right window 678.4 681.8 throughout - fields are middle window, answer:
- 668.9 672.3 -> 0.00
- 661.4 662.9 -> -0.03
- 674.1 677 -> 0.00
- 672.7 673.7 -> -0.02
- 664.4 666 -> -0.03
